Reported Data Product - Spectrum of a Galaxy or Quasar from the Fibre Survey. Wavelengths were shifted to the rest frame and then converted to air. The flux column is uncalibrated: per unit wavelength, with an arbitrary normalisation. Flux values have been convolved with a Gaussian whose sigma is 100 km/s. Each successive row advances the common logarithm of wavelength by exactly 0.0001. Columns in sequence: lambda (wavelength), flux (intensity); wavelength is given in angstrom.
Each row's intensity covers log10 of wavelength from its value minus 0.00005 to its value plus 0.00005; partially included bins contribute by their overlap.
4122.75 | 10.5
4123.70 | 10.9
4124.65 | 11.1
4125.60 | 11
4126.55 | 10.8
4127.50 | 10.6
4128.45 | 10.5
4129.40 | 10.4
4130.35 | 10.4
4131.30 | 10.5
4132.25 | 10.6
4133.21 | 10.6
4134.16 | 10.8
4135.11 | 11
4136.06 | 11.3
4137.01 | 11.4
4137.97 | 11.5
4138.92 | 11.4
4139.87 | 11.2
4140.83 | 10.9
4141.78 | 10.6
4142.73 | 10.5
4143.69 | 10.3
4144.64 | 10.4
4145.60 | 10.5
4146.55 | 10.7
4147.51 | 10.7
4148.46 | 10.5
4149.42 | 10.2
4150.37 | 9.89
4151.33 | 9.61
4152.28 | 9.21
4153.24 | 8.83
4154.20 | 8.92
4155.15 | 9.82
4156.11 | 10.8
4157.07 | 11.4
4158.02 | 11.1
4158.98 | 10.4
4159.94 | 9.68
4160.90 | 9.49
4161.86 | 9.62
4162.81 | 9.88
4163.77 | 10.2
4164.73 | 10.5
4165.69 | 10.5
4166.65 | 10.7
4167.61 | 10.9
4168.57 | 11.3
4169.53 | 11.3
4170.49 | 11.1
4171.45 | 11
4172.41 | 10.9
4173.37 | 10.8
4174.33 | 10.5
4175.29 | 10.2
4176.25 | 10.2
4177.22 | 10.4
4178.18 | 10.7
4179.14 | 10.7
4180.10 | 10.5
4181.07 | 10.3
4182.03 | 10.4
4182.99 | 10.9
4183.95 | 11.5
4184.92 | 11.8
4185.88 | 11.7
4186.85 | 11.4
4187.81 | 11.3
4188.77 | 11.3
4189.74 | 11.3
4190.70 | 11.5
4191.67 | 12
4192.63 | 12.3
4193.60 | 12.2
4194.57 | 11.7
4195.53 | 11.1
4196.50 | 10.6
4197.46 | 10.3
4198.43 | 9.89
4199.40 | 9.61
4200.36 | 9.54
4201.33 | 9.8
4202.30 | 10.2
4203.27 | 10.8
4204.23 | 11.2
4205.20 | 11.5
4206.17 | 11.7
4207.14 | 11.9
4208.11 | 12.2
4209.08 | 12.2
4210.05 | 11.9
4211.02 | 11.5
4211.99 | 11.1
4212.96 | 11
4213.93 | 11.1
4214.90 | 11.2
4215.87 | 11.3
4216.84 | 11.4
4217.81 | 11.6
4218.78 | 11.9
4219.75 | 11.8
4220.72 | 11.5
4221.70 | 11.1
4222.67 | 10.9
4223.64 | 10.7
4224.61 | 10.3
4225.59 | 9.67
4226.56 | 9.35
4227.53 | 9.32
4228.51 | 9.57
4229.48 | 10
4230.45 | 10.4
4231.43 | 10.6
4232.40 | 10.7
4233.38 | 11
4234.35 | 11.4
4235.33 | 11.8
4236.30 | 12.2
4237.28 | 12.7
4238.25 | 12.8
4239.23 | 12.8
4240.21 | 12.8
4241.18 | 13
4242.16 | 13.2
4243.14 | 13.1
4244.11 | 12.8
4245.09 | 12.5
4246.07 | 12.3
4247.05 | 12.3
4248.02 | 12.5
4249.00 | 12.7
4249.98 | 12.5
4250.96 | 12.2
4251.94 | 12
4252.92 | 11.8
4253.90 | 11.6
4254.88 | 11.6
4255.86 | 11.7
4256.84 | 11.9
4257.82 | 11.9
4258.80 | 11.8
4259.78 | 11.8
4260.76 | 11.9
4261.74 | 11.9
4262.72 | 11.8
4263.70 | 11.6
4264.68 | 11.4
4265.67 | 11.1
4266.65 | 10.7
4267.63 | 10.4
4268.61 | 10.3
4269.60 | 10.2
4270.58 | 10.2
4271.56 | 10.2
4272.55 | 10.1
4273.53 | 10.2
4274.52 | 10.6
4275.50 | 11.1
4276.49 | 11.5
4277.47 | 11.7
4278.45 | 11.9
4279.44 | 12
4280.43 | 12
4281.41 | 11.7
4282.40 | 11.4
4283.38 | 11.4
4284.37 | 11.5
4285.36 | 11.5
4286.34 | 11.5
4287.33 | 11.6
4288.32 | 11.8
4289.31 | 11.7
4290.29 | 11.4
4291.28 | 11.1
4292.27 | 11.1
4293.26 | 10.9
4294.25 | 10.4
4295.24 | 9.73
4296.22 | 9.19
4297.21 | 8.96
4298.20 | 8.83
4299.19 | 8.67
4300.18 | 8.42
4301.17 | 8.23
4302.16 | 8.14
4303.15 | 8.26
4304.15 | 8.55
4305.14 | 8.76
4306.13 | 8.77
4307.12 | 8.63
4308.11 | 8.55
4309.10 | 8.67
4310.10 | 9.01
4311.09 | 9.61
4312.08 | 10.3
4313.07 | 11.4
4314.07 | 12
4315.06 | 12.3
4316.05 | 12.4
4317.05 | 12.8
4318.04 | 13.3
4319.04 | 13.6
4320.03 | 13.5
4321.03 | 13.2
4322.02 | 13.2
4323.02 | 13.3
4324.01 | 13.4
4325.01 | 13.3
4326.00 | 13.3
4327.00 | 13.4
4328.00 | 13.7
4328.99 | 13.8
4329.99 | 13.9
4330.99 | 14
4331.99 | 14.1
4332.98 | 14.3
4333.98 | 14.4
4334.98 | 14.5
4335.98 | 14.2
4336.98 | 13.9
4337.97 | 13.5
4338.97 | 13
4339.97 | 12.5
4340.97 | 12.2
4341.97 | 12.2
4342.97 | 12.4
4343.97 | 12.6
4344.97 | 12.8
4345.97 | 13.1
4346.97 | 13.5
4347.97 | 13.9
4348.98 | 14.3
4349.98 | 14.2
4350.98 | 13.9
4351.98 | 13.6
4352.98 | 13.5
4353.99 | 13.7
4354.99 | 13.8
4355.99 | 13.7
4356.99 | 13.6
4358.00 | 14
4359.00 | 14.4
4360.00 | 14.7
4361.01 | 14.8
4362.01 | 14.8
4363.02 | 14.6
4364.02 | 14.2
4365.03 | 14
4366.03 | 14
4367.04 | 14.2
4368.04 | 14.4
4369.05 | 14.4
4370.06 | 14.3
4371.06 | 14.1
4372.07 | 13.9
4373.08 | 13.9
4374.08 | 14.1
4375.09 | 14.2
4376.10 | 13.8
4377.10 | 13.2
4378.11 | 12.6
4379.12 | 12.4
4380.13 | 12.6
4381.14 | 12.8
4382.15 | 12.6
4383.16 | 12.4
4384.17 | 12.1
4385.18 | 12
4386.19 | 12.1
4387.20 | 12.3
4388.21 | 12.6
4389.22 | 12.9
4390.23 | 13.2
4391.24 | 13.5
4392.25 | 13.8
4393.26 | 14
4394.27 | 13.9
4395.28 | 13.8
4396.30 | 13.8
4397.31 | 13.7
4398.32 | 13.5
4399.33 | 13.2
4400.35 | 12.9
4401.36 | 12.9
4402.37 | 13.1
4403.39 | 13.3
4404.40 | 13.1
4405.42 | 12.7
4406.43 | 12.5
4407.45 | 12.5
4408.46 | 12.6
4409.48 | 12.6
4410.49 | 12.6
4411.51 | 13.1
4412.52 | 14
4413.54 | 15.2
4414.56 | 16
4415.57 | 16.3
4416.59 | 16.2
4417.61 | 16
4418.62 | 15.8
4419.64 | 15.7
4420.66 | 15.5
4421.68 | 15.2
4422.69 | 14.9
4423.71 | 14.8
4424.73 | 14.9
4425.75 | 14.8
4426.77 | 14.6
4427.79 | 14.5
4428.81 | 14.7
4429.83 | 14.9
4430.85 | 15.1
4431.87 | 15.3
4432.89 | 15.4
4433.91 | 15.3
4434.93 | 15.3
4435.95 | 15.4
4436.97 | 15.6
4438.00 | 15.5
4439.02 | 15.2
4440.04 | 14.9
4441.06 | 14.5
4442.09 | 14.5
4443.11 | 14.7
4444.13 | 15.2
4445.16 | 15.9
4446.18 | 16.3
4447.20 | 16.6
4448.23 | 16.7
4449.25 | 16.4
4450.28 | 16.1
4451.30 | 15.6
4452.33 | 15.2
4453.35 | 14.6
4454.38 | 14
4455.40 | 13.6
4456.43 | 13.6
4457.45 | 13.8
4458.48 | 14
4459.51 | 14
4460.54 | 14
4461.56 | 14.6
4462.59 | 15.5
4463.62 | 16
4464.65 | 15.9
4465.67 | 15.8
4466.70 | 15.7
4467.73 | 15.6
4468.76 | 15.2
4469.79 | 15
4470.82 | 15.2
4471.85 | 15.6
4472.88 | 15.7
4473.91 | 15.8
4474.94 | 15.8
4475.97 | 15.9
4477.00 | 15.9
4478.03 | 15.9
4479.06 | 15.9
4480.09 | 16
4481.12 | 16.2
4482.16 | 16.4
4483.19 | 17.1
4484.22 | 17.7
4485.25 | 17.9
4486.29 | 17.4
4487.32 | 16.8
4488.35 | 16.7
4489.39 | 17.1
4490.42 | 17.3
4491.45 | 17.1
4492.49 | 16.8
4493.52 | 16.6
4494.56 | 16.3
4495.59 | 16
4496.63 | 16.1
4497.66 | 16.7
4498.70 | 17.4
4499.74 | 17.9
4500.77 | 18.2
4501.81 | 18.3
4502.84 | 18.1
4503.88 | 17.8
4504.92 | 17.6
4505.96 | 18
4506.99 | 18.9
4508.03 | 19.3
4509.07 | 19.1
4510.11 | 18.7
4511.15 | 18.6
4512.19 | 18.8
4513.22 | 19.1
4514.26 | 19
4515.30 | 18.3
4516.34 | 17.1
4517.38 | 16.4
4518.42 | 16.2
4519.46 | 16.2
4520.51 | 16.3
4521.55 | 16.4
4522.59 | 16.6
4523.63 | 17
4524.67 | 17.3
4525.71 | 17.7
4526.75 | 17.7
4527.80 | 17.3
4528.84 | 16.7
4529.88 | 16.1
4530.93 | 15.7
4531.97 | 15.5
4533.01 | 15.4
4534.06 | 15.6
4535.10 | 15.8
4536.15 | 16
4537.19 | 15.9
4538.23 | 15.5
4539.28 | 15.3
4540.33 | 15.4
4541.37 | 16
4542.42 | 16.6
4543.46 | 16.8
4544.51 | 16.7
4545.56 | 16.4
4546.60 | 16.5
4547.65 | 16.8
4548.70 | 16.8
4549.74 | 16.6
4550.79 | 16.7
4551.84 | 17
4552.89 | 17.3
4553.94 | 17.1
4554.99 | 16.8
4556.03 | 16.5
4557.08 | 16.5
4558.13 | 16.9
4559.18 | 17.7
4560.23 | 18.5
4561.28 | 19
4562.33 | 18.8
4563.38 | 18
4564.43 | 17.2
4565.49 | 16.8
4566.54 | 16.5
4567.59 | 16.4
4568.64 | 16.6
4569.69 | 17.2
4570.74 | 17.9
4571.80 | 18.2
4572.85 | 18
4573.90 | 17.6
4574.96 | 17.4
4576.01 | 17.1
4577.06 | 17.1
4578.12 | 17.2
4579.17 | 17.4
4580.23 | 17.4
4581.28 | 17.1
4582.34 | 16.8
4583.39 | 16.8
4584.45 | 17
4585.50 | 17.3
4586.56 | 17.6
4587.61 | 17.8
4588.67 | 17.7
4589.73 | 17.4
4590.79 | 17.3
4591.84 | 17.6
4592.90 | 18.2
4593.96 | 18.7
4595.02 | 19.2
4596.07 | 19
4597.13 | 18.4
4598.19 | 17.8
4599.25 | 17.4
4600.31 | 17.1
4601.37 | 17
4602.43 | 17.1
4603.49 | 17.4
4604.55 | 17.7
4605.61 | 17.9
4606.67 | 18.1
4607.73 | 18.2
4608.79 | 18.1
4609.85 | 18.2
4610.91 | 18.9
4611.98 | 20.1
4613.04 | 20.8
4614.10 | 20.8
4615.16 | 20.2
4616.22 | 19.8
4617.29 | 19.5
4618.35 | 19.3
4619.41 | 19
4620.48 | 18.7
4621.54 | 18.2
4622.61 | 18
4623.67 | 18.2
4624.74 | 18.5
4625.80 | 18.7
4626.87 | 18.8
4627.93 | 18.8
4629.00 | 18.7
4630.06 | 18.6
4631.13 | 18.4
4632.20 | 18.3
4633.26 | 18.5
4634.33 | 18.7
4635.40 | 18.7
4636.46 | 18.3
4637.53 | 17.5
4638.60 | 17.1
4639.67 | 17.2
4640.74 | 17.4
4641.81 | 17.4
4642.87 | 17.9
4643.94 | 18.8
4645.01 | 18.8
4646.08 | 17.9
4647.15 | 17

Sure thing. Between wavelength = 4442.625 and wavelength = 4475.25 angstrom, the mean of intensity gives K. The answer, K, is 15.2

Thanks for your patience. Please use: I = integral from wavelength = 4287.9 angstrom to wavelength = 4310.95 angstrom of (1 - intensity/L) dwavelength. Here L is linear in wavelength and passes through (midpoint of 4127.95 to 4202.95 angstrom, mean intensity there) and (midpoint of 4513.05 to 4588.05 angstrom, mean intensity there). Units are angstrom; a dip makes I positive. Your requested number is 6.0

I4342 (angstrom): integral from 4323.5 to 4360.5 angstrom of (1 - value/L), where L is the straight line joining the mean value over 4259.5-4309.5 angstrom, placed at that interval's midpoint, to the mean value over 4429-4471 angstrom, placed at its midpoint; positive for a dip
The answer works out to -4.6 angstrom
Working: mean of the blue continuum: 10.5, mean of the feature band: 13.6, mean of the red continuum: 15.2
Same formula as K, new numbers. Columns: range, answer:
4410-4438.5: 15.1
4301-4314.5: 9.21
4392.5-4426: 14.1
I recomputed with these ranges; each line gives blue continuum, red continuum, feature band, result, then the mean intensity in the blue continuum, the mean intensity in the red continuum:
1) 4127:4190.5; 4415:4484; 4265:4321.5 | 9.5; 10.6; 15.4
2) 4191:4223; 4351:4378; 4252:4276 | 2.1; 11.2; 14.1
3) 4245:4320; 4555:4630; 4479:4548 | -3.5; 11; 18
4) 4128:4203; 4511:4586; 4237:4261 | -0.6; 10.6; 17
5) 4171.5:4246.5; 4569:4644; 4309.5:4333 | 0.7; 11.2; 18.1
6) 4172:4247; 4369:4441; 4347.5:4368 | -1.2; 11.2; 14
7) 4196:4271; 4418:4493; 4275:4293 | 1.1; 11.4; 15.5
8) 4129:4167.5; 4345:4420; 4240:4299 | 3.3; 10.4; 13.7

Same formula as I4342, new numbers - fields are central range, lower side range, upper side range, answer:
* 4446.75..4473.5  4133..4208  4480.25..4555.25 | 1.3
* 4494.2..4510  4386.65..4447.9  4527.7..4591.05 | -1.9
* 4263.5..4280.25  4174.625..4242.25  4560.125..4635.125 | 1.9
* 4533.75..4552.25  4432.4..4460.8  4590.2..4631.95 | 0.9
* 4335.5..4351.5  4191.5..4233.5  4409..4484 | 0.1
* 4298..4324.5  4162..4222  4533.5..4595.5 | 4.9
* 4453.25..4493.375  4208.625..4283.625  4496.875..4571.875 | 0.5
